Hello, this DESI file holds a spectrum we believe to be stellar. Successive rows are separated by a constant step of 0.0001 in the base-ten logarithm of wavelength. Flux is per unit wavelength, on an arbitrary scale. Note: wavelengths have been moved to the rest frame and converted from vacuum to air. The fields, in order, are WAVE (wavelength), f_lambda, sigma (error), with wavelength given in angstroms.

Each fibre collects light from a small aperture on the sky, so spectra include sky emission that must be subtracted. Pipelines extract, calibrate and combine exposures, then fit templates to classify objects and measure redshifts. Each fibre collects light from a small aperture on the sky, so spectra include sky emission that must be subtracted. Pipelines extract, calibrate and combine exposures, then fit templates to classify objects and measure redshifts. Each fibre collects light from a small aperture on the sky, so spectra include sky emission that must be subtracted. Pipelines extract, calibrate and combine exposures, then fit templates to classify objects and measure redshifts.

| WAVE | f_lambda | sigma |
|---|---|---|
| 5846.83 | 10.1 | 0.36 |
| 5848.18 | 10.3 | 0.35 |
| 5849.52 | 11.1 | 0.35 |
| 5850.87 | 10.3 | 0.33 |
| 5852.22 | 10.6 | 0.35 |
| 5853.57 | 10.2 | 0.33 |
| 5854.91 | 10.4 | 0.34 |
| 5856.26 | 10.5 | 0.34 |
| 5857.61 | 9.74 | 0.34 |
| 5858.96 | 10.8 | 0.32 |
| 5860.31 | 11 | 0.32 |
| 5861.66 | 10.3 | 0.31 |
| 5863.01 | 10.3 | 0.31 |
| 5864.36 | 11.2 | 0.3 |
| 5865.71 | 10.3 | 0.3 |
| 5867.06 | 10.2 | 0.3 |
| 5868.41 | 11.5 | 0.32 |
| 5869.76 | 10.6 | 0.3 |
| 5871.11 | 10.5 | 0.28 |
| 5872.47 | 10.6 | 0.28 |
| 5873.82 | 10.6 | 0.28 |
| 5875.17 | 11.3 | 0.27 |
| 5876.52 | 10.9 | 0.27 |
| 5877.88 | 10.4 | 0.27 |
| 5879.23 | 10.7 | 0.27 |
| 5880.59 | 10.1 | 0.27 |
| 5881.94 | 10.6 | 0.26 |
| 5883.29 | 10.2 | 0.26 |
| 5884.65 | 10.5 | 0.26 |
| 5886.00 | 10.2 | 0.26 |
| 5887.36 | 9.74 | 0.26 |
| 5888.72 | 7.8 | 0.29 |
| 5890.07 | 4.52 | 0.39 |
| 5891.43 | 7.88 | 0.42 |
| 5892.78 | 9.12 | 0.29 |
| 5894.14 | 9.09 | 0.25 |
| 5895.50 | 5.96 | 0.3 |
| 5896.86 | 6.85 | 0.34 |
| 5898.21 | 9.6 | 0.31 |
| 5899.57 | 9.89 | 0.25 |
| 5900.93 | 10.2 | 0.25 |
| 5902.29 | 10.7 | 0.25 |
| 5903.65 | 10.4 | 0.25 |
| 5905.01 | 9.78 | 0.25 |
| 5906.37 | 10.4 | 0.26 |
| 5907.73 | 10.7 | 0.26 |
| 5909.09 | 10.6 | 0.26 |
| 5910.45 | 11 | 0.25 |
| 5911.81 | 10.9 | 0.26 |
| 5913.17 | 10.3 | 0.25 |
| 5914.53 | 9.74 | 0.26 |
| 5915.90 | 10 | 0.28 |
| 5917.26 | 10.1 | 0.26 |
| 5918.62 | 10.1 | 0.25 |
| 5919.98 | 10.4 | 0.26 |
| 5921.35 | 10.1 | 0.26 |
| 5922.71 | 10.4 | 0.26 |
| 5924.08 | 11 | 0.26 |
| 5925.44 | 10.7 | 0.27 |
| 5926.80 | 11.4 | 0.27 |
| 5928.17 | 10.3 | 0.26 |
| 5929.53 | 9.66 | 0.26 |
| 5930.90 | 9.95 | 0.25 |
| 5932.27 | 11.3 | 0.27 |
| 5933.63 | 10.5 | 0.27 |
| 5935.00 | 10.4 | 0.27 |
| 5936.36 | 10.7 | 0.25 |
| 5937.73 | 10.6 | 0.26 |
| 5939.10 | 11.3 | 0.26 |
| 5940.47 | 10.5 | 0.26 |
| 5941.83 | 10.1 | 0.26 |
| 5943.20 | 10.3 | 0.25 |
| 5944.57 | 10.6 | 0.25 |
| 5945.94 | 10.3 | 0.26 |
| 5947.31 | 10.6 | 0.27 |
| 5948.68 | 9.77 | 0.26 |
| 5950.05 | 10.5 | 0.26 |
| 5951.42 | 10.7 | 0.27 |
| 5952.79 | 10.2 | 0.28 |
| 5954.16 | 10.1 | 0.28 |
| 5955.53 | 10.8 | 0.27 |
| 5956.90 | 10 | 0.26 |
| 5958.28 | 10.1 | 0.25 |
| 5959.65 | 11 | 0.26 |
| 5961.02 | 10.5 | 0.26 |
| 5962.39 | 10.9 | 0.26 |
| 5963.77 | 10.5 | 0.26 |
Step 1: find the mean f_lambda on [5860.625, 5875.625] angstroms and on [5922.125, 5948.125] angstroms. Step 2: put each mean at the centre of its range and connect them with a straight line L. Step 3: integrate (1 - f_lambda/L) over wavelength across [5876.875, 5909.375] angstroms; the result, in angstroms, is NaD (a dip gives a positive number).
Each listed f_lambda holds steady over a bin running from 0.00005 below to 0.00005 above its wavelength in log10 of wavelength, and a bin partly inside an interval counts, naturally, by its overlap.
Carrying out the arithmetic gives 3.7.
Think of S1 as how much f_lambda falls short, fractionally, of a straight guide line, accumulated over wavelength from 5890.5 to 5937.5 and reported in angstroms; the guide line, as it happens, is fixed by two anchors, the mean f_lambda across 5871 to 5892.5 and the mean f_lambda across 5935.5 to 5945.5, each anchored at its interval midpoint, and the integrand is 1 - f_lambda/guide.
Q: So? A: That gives 1.1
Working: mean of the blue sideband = 9.75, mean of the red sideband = 10.6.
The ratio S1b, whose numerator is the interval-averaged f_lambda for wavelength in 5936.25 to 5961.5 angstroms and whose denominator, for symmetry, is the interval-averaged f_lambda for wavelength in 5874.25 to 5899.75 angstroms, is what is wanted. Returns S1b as 1.13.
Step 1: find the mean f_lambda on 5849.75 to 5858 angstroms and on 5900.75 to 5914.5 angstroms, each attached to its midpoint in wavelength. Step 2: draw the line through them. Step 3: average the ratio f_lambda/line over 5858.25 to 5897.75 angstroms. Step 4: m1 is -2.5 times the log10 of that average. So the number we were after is 0.07 mag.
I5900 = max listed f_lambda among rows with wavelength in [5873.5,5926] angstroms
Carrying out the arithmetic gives 11.3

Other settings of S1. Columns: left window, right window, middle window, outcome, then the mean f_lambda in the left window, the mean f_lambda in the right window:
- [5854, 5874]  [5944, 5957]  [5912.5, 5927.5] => 0.1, 10.6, 10.4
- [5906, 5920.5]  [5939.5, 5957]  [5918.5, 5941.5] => -0.4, 10.4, 10.4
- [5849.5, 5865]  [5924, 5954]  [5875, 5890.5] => 1.1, 10.5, 10.5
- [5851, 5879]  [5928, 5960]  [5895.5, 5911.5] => 1.0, 10.6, 10.4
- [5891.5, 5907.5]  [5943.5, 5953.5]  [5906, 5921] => -1.3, 9.26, 10.4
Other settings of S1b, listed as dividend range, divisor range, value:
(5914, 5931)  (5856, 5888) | 0.98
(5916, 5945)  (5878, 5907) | 1.13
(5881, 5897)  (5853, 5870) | 0.82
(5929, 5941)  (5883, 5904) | 1.19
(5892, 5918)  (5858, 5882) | 0.92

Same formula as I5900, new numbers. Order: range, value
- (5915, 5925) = 11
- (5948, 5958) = 10.8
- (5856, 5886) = 11.5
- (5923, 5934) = 11.4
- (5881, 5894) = 10.6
